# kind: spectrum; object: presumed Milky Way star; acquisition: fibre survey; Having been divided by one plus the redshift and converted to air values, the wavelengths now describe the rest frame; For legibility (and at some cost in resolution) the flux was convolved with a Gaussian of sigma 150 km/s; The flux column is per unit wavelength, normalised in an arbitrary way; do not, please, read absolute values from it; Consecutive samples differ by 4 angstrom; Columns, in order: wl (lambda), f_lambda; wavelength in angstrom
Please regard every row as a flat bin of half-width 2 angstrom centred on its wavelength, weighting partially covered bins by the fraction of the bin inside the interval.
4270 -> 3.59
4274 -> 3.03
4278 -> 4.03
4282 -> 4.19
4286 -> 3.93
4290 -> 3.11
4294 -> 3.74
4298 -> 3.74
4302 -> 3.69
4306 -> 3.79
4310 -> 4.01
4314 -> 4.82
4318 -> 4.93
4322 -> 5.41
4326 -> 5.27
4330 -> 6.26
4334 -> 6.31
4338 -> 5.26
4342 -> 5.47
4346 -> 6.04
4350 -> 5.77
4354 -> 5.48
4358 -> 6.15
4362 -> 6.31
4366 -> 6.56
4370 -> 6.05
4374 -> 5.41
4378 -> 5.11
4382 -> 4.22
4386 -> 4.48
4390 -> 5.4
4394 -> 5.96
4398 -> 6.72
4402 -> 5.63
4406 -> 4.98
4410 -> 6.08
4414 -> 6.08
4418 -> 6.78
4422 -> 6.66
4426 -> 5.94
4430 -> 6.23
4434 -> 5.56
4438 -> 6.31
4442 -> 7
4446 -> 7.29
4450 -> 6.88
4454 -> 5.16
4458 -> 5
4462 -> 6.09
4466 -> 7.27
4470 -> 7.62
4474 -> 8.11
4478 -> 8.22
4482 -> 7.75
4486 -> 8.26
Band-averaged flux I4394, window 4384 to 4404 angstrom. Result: 5.64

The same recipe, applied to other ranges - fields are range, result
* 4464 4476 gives 7.67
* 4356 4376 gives 6.1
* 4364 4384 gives 5.47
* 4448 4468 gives 6.08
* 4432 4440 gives 5.93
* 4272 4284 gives 3.75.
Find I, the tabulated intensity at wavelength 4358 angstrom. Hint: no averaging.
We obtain 6.15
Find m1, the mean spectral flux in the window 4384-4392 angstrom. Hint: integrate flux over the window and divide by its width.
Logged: 4.94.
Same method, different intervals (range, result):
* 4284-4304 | 3.64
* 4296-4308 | 3.74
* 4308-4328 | 4.89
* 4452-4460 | 5.08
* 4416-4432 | 6.4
